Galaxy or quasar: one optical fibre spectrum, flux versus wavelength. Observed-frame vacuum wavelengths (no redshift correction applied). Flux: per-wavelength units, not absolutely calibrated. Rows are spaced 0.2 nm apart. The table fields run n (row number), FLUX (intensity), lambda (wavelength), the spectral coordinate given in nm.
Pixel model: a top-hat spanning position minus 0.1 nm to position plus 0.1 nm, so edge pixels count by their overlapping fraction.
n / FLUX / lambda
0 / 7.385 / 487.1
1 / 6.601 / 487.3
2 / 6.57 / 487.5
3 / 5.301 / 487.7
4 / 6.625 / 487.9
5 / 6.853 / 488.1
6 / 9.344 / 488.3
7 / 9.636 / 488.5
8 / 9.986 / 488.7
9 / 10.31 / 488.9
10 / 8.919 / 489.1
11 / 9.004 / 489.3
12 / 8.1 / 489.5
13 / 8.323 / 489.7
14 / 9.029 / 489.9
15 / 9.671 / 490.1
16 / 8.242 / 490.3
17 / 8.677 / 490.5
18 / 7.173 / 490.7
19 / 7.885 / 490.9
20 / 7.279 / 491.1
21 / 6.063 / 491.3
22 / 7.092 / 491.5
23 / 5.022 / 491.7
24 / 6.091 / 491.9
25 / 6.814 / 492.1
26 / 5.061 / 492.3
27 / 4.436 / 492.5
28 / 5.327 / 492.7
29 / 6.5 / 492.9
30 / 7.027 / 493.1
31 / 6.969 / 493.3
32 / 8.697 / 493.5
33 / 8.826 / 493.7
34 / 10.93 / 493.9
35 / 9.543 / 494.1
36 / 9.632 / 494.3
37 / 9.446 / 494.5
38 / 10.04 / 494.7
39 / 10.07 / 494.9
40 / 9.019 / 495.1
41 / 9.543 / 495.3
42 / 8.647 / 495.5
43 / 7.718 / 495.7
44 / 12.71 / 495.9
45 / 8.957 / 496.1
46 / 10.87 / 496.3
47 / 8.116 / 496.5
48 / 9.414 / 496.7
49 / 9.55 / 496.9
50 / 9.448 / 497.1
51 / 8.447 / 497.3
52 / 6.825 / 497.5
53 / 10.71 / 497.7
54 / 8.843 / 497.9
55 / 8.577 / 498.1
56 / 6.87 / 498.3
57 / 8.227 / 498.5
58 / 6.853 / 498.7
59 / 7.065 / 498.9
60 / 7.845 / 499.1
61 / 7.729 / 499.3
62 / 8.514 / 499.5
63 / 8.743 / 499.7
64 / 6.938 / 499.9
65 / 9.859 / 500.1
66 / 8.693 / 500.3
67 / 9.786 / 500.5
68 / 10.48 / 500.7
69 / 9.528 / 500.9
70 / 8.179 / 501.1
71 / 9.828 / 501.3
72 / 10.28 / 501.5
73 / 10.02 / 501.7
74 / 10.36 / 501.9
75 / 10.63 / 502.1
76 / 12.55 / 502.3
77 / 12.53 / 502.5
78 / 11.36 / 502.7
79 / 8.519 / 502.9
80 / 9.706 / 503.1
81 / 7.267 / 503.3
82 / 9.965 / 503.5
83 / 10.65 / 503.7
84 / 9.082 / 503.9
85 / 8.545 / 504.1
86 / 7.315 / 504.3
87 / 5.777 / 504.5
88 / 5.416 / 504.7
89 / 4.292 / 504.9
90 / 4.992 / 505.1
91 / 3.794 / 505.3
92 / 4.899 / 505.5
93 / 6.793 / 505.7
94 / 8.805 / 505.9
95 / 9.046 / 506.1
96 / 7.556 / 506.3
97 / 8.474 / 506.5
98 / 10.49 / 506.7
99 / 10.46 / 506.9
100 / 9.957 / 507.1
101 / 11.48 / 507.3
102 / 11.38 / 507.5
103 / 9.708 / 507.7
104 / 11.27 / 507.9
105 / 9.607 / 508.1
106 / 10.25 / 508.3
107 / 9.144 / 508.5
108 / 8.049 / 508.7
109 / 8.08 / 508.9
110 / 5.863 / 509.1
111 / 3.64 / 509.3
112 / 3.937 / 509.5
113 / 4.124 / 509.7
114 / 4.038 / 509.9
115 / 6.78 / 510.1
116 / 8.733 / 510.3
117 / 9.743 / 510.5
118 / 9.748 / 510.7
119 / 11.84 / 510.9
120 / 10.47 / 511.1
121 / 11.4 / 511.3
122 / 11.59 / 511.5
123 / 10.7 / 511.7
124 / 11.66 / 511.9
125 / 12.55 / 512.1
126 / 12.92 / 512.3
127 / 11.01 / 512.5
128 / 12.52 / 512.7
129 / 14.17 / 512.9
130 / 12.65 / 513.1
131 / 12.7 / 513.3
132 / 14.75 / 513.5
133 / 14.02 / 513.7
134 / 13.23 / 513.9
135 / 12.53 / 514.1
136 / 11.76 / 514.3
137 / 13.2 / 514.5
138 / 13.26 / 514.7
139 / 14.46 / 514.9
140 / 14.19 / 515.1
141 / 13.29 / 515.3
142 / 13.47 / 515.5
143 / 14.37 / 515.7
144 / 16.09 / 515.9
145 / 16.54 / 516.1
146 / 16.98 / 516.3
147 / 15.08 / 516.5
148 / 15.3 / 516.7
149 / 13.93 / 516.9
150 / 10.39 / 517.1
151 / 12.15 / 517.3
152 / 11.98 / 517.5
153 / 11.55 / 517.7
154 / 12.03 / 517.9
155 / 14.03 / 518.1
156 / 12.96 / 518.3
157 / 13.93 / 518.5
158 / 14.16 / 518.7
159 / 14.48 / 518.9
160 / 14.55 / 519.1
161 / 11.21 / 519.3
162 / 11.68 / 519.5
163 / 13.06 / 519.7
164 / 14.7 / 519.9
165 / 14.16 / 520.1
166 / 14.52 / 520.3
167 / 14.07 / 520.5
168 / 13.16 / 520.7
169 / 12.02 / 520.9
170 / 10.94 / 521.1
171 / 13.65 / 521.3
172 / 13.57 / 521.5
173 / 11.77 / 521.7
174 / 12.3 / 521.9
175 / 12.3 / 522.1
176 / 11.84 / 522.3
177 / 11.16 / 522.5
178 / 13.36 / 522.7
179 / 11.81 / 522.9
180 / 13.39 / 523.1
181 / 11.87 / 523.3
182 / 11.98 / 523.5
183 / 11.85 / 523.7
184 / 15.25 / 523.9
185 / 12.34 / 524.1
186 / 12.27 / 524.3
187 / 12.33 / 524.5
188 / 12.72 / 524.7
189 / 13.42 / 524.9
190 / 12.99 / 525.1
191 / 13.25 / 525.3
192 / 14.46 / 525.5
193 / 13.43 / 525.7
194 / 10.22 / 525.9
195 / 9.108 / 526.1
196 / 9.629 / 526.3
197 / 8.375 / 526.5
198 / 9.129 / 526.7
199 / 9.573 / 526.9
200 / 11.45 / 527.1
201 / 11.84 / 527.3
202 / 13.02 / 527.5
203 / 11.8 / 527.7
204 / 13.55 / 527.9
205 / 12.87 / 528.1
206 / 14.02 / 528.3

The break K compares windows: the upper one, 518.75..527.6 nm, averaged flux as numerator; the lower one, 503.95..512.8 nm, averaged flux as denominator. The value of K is 1.4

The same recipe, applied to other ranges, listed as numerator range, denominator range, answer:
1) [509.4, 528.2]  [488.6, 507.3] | 1.45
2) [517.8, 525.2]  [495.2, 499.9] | 1.49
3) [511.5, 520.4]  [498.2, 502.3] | 1.50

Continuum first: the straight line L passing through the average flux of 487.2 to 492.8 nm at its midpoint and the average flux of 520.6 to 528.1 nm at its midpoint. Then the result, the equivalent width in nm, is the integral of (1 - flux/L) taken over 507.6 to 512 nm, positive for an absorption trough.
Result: 0.65 nm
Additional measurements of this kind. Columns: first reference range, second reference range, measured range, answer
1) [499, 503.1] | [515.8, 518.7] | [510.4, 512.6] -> 0.19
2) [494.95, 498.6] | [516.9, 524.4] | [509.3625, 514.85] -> 0.26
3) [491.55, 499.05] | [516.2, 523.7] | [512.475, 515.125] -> -0.31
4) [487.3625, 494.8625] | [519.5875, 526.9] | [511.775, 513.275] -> -0.22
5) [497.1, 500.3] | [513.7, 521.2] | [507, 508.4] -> 0.03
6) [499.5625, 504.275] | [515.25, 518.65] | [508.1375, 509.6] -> 0.56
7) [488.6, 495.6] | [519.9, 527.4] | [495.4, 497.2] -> -0.18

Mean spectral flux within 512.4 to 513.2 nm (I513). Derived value 12.6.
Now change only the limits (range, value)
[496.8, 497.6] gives 8.57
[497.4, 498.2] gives 8.74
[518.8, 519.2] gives 14.5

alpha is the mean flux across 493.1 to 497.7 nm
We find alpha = 9.23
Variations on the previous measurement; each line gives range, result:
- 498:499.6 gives 7.71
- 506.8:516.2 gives 11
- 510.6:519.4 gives 13.1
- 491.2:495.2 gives 7.63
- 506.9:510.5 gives 8.12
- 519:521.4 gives 13.1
